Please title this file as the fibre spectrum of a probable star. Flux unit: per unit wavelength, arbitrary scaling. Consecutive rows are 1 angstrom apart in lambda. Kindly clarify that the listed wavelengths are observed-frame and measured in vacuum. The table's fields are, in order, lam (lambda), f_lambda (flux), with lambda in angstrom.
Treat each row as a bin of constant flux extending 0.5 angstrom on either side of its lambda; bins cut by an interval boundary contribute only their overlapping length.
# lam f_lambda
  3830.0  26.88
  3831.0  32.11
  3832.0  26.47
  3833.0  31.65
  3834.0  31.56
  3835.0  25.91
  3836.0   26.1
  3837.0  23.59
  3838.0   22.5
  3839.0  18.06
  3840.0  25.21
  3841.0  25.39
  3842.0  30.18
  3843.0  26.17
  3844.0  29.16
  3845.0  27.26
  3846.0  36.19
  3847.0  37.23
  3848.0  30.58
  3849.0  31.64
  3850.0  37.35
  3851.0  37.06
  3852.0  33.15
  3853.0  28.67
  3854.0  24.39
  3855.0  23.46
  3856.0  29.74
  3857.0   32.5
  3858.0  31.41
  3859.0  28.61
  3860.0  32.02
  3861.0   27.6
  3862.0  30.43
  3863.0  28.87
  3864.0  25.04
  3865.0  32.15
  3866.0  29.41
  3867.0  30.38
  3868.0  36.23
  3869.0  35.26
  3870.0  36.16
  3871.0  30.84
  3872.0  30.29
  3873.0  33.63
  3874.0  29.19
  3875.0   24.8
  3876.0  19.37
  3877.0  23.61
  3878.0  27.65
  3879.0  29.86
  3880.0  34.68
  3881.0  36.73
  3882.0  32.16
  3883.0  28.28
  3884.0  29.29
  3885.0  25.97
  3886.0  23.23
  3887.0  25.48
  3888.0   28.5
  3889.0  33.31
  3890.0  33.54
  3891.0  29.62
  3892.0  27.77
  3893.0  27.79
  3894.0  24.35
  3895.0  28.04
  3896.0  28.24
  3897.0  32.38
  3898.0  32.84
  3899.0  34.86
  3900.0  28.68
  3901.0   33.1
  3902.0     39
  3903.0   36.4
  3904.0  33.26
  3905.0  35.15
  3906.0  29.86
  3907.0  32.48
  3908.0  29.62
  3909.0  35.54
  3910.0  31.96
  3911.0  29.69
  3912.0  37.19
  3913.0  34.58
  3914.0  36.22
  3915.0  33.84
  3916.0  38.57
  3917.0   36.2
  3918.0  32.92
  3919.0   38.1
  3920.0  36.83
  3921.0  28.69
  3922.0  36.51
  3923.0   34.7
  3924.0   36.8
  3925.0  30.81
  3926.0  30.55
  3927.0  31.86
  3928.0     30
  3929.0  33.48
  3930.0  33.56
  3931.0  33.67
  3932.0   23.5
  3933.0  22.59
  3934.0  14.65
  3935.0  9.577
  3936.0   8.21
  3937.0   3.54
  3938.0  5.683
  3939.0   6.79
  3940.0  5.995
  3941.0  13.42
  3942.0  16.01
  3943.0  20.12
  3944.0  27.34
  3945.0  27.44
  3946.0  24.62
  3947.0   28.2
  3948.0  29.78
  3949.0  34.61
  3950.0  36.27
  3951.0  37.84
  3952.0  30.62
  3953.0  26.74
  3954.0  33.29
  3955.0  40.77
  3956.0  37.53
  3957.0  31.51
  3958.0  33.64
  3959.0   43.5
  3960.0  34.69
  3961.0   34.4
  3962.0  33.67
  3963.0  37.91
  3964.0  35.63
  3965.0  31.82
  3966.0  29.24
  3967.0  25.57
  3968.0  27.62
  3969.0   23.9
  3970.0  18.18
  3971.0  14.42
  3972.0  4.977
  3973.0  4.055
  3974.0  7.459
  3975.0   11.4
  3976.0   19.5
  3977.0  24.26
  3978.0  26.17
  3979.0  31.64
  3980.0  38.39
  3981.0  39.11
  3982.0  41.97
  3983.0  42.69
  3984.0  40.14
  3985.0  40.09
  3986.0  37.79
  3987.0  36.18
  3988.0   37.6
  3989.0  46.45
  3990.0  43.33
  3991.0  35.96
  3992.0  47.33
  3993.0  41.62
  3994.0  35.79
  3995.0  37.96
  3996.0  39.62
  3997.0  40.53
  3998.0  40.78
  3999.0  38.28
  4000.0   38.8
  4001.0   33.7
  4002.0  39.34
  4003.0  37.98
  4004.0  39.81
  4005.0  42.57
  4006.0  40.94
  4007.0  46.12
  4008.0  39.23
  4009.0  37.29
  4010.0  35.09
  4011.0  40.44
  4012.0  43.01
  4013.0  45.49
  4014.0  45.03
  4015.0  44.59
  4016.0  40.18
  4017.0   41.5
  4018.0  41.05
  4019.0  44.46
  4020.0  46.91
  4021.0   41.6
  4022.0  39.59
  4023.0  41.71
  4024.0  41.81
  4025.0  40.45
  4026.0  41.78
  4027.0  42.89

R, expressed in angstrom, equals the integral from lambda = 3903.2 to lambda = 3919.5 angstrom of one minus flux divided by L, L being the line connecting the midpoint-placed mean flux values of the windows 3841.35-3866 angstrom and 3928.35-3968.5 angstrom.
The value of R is -3.49 angstrom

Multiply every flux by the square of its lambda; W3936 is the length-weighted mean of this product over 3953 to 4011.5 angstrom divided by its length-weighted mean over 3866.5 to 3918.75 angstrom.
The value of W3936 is 1.1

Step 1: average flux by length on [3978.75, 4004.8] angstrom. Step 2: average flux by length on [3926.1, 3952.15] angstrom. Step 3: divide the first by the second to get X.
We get 1.74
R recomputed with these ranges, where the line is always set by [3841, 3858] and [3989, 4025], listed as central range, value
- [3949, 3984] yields 8.1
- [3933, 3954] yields 9.2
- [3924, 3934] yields 1.8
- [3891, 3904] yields 1.1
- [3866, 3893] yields 2.4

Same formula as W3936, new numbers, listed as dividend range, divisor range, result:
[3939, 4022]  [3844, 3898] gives 1.18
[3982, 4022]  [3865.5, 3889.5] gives 1.46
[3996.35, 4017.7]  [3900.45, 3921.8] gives 1.24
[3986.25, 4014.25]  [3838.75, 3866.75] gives 1.46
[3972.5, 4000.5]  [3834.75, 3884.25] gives 1.25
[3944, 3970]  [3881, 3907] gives 1.08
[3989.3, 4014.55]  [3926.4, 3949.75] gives 1.96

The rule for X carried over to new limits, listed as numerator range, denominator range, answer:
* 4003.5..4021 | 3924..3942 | 2.07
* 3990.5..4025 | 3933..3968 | 1.56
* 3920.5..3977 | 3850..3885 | 0.85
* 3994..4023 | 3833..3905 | 1.37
